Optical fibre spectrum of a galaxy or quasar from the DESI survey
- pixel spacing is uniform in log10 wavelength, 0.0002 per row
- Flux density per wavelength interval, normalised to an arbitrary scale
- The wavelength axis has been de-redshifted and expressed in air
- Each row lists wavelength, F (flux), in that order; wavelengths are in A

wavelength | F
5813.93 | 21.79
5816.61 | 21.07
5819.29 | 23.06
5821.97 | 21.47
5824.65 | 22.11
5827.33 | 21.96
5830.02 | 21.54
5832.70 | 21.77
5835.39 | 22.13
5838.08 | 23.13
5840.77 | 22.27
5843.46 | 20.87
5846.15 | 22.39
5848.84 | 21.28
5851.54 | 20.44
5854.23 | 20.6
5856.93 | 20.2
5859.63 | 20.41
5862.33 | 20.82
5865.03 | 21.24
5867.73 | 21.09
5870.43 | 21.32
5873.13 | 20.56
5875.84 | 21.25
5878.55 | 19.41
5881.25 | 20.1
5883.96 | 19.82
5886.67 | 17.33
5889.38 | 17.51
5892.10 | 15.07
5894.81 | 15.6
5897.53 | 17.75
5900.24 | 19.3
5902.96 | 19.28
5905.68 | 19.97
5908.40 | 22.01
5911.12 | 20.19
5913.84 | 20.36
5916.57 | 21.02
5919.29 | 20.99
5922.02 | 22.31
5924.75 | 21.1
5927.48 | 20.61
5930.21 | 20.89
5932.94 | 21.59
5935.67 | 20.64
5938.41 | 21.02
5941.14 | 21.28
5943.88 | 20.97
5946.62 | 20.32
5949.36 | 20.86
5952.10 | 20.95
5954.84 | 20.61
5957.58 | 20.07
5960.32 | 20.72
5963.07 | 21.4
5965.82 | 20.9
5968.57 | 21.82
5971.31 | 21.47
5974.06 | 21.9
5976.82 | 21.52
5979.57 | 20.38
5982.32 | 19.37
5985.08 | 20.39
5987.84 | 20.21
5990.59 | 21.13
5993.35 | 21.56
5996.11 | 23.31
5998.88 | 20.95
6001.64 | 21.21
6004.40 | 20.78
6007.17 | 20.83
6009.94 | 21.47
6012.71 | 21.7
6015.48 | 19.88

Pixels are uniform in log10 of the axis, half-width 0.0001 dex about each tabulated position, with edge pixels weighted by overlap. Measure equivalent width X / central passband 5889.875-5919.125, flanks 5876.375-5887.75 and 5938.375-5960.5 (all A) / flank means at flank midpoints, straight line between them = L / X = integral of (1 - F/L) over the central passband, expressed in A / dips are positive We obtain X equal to 1.1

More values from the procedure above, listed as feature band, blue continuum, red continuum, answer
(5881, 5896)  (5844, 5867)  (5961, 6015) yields 2.55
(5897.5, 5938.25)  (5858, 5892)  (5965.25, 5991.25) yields -0.66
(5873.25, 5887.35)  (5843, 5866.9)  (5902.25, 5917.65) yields 0.65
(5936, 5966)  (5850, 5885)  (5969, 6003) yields 0.22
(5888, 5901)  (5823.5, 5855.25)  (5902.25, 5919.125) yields 2.42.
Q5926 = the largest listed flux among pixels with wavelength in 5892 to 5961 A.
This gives 22.31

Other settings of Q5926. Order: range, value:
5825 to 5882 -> 23.13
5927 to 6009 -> 23.31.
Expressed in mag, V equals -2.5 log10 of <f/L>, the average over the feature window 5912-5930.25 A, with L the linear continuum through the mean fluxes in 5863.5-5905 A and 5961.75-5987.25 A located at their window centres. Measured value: -0.06 mag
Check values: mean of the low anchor 19.1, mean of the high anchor 21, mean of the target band 21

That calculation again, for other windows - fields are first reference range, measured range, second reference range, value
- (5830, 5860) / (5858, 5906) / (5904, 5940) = 0.10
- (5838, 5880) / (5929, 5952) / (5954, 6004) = 0.01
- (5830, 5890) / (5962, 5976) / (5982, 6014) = -0.02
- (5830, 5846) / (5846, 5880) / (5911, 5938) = 0.05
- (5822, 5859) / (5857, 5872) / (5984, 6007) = 0.03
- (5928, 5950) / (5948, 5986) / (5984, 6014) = 0.01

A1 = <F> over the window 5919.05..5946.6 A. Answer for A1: 21.1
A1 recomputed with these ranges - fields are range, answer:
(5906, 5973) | 21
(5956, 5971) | 21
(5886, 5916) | 18.7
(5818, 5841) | 22.2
